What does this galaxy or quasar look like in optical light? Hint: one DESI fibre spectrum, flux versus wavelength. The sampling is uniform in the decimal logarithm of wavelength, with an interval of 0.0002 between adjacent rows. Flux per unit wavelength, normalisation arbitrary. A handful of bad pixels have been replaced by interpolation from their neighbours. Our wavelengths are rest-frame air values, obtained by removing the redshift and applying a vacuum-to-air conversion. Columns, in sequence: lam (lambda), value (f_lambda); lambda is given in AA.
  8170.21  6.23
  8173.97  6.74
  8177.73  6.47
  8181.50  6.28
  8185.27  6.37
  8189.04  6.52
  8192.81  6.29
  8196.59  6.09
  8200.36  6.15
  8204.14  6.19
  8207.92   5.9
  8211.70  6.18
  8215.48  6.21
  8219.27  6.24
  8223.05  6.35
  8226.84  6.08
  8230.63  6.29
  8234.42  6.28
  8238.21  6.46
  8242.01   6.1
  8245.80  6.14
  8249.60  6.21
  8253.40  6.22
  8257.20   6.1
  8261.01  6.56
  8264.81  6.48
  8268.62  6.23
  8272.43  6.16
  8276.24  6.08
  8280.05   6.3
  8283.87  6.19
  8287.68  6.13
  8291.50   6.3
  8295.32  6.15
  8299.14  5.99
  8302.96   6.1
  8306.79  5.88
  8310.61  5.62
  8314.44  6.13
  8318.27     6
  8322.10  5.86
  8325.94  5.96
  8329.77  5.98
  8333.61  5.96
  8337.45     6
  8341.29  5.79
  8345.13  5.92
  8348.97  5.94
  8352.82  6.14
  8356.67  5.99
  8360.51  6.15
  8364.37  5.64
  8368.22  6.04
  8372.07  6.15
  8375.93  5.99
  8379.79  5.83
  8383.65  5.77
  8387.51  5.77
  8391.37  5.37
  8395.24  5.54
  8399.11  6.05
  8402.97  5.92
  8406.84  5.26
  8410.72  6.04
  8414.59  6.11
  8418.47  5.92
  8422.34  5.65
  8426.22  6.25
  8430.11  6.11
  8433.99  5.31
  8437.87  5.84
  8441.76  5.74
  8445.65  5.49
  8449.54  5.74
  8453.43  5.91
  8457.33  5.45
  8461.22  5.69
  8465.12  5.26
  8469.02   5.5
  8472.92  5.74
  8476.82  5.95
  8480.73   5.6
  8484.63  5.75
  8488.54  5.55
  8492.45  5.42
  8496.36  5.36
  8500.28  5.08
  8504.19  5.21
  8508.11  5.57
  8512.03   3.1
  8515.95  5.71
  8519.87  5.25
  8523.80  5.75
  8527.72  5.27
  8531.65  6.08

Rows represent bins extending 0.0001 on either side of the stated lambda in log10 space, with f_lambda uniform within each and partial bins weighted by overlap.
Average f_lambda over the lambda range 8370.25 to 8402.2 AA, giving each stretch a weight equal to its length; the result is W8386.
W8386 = 5.81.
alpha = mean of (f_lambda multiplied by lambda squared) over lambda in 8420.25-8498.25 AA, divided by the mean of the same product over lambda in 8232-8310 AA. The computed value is 1.0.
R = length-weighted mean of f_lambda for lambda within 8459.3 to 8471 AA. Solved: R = 5.48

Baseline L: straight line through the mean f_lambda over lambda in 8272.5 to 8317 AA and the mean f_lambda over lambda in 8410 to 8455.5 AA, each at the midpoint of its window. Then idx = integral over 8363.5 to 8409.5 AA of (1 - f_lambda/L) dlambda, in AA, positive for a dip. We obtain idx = 1.0 AA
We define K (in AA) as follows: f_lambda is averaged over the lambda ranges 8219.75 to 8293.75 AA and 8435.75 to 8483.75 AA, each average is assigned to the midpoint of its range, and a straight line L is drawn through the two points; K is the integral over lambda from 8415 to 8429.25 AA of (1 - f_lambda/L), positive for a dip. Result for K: -0.5 AA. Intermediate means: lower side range 6.24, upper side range 5.66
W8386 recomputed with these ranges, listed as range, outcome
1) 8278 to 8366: 6.01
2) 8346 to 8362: 6.05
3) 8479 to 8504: 5.44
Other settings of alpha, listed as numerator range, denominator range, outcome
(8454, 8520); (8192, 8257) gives 0.92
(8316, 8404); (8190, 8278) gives 0.98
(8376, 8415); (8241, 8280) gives 0.95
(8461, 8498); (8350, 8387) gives 0.96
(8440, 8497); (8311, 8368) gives 0.97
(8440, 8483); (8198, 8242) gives 0.96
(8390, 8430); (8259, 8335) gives 0.98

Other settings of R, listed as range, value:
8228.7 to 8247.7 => 6.25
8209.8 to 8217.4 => 6.19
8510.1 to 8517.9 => 4.41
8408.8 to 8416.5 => 6.08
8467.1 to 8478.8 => 5.73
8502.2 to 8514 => 4.63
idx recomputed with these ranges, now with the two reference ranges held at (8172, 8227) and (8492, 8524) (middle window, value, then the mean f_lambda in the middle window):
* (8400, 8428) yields -2.12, 5.88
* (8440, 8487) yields -3.27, 5.65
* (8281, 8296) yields -0.66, 6.2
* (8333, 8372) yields -1.82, 5.97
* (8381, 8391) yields -0.25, 5.71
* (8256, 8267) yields -0.64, 6.39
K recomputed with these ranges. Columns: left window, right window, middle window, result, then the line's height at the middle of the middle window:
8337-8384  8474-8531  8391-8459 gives -1.1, 5.68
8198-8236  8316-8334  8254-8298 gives -1.3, 6.06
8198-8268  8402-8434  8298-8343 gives 0.9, 6.06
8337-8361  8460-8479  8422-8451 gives -0.3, 5.72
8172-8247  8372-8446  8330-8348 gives 0.1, 5.97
